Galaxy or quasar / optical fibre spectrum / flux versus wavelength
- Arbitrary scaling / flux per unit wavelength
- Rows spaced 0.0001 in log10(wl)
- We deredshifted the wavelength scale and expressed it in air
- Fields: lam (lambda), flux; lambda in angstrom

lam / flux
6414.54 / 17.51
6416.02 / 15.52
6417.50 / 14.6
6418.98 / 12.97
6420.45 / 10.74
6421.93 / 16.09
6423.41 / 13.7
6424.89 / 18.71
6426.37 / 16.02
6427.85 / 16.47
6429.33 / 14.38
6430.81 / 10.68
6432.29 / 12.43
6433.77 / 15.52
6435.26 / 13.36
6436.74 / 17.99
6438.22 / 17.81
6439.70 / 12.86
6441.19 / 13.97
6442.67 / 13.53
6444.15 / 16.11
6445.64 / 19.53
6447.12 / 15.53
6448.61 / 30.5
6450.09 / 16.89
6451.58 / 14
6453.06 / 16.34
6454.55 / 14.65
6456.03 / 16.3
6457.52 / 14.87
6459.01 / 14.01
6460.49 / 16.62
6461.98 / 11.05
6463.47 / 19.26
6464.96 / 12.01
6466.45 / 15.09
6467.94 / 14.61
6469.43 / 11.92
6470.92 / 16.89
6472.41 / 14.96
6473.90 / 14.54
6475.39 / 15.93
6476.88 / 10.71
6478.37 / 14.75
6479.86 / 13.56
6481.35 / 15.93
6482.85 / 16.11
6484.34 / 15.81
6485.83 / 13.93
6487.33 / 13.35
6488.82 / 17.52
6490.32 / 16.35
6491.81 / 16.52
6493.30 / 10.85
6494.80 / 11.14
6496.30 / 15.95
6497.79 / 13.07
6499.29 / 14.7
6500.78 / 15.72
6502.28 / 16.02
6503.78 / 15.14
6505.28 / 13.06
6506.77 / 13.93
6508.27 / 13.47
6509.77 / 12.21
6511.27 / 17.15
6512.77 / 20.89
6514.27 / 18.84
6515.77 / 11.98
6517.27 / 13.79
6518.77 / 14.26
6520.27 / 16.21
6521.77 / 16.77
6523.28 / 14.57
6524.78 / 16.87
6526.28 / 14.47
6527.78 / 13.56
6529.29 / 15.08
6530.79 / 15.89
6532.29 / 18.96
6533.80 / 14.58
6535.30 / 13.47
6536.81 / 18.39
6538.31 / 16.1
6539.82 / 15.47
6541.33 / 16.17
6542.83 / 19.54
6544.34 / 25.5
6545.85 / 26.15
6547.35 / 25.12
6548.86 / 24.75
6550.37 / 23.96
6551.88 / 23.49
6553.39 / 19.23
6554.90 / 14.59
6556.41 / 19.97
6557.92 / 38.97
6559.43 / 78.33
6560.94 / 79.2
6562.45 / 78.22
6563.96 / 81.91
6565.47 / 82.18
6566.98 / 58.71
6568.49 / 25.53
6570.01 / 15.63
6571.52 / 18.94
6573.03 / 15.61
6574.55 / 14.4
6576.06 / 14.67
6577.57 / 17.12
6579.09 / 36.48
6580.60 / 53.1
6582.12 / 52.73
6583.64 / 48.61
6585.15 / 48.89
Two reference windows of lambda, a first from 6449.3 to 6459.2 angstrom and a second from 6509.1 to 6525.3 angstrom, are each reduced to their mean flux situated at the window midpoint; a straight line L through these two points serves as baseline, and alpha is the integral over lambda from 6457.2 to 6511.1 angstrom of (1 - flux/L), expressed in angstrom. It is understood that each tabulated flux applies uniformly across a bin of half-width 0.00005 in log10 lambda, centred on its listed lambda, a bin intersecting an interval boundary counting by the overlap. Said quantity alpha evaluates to 3.8 angstrom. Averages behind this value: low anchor 15.5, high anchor 15.8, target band 14.5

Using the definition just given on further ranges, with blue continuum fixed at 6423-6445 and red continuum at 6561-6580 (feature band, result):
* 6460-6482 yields 7.3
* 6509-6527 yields 8.7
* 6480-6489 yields 3.3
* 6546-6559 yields 4.1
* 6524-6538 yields 7.3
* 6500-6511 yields 5.4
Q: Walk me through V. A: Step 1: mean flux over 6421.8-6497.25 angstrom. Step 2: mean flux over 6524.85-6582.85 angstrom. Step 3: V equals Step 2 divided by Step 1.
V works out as 1.99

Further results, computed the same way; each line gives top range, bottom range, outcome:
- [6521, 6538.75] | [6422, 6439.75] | 1.04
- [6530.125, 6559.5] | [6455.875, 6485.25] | 1.51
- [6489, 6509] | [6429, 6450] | 0.90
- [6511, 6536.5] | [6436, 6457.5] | 0.94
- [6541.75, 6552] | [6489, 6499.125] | 1.68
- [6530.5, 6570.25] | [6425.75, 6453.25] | 2.09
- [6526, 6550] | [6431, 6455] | 1.14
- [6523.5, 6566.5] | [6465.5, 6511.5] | 2.09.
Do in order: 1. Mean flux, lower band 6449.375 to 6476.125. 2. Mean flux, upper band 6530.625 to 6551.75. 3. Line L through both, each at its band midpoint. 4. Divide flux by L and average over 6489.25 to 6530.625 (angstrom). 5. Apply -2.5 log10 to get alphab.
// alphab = 0.19 mag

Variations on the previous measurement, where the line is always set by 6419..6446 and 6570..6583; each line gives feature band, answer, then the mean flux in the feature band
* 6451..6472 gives 0.17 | 14.8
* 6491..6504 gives 0.39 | 14.3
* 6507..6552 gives 0.32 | 17.5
